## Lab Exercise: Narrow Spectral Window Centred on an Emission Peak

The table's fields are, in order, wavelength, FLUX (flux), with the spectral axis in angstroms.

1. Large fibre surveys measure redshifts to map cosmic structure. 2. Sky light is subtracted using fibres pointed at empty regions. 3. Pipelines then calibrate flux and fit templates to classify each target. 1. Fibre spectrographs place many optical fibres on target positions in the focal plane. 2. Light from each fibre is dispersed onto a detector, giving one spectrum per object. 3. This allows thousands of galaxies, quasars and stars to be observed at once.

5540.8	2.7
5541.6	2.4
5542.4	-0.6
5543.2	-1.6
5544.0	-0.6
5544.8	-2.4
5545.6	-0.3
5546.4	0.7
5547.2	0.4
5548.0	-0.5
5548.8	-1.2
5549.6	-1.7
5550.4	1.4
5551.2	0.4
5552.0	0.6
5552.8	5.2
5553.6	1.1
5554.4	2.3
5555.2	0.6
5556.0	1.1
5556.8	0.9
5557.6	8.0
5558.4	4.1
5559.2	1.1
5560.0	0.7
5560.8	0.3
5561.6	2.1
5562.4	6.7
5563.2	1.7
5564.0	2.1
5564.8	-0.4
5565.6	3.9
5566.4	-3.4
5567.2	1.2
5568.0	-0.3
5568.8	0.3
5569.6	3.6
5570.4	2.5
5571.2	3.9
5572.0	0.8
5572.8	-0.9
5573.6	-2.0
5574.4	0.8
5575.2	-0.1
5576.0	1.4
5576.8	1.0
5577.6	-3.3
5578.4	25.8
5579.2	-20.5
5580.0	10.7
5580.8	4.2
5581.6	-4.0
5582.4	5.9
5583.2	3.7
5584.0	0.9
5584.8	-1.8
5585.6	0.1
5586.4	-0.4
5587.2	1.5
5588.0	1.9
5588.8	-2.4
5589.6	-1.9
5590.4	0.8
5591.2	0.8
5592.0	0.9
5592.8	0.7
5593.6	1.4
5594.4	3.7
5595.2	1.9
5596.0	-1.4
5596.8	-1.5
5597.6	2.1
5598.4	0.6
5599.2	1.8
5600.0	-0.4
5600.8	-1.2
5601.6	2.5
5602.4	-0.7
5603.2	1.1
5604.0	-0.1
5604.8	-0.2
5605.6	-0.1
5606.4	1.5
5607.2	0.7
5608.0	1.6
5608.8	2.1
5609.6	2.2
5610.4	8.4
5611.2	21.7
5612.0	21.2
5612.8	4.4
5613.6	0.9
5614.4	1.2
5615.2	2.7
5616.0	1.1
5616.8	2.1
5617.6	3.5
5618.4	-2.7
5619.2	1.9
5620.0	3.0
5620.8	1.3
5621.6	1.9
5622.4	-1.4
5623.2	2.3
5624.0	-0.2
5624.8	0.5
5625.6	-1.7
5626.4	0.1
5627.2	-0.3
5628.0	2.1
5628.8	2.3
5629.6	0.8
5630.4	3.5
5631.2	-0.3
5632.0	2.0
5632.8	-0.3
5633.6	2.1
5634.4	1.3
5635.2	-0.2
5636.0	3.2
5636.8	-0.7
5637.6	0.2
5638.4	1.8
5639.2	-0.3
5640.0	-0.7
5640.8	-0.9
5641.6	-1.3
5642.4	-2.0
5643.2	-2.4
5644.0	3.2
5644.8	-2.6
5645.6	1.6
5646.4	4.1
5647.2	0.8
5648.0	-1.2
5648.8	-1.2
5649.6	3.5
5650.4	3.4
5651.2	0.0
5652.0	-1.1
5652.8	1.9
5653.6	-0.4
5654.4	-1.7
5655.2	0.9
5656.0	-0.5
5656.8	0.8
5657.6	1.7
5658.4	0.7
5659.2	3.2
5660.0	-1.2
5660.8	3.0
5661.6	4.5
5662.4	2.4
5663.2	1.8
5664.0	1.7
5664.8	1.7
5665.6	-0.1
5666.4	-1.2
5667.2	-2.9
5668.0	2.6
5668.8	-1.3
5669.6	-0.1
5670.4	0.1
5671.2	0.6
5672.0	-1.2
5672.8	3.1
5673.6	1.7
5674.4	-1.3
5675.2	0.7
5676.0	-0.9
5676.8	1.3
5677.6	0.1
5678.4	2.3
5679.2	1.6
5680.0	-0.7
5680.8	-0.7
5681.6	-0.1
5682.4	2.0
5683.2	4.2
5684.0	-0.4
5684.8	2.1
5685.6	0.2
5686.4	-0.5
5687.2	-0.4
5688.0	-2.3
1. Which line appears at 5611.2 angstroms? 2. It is [O III] 5007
